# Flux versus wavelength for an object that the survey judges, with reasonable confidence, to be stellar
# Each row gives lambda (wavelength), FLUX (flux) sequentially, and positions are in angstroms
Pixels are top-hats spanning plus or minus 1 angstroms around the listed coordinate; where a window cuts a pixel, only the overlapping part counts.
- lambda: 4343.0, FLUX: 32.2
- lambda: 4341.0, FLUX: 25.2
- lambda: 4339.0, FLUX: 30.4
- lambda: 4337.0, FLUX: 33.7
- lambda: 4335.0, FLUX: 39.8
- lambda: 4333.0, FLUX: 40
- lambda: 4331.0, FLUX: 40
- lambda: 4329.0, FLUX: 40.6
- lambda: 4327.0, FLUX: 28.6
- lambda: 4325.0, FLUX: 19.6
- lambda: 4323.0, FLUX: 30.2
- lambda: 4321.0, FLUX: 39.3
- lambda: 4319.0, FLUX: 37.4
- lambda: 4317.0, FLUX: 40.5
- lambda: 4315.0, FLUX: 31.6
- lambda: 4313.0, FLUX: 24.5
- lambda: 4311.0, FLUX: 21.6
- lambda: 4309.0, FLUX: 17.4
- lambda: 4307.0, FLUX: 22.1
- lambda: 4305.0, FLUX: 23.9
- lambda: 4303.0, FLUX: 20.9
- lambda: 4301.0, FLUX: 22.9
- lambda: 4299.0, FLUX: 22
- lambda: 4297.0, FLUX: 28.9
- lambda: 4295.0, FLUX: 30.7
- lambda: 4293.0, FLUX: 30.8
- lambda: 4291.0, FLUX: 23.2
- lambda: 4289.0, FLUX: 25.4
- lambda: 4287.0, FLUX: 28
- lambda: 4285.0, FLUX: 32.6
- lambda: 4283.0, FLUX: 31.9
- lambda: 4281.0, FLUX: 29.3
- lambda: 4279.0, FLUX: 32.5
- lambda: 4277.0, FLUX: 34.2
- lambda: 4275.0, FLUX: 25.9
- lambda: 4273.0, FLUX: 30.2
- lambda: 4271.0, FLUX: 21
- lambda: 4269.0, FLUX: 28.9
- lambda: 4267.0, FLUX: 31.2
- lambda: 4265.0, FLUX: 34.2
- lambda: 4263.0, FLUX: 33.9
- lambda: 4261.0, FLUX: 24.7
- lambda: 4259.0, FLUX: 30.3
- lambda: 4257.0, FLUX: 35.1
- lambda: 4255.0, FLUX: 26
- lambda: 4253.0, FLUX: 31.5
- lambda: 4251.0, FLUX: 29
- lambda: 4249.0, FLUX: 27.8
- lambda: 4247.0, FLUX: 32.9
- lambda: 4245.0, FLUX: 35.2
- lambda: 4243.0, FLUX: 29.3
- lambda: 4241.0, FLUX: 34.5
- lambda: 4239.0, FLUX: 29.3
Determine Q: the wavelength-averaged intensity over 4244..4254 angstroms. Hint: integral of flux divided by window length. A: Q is 31.3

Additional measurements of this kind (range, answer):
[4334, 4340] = 34.6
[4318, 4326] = 31.6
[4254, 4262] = 29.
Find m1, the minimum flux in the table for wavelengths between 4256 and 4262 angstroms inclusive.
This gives 24.7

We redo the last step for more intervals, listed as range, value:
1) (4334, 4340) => 30.4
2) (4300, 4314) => 17.4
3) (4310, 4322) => 21.6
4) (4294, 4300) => 22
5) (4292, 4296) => 30.7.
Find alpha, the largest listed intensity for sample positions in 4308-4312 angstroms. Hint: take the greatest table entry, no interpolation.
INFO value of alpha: 21.6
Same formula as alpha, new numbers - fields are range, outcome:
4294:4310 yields 30.7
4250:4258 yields 35.1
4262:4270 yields 34.2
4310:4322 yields 40.5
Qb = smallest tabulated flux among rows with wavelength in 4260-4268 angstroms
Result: 24.7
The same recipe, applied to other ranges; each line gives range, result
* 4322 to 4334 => 19.6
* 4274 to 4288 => 25.9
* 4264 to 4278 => 21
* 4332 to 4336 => 39.8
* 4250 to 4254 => 29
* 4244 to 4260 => 26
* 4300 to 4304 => 20.9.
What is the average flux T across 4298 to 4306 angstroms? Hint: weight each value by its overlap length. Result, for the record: 22.4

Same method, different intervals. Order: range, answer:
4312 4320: 33.5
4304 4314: 21.9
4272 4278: 30.1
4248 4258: 29.9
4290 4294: 27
